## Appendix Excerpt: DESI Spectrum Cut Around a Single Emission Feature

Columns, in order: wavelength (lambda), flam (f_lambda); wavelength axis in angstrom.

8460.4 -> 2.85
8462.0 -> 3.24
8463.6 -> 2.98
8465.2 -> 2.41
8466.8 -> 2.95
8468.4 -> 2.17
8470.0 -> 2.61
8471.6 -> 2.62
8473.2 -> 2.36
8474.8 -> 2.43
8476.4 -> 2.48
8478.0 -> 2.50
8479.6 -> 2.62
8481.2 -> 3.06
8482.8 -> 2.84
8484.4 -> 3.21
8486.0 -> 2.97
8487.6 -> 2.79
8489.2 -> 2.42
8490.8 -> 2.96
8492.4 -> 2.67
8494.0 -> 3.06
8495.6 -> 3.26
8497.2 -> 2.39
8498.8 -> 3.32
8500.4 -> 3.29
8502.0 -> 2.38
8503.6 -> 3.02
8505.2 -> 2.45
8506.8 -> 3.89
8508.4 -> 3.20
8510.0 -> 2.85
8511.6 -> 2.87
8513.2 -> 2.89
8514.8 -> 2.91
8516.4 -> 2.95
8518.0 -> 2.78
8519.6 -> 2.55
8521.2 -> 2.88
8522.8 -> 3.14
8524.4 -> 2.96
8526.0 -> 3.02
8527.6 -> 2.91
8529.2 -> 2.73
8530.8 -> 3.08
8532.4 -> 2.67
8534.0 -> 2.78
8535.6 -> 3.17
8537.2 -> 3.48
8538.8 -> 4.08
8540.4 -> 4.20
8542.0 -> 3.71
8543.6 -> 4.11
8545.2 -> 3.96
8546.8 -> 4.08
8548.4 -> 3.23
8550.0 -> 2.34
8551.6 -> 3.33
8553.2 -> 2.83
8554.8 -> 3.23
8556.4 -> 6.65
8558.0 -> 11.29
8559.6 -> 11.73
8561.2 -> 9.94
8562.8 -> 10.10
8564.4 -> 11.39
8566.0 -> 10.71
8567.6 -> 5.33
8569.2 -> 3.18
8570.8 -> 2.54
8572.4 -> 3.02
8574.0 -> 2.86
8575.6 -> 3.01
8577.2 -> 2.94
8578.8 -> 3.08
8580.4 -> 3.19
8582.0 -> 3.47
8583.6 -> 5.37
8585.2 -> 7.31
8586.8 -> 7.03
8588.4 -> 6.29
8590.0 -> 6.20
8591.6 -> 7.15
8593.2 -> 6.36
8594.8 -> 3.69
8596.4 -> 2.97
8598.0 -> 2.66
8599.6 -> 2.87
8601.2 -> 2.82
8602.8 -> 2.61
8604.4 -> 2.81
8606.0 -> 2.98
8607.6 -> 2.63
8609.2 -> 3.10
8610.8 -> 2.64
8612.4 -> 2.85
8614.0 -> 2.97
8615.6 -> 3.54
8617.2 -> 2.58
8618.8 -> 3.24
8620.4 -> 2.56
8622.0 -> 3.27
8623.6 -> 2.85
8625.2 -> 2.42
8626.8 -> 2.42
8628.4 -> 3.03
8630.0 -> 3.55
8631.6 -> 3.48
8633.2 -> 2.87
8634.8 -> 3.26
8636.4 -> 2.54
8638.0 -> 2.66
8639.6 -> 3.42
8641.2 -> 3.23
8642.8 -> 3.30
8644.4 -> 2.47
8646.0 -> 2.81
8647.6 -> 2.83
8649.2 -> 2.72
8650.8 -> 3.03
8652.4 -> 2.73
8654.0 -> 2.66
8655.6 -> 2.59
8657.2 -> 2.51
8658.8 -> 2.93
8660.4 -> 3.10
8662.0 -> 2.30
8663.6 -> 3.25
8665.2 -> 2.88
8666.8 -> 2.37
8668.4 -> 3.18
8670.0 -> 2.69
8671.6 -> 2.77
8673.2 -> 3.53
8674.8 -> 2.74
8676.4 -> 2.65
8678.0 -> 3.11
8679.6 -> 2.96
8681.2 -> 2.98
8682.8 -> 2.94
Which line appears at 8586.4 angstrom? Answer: [N II] 6583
